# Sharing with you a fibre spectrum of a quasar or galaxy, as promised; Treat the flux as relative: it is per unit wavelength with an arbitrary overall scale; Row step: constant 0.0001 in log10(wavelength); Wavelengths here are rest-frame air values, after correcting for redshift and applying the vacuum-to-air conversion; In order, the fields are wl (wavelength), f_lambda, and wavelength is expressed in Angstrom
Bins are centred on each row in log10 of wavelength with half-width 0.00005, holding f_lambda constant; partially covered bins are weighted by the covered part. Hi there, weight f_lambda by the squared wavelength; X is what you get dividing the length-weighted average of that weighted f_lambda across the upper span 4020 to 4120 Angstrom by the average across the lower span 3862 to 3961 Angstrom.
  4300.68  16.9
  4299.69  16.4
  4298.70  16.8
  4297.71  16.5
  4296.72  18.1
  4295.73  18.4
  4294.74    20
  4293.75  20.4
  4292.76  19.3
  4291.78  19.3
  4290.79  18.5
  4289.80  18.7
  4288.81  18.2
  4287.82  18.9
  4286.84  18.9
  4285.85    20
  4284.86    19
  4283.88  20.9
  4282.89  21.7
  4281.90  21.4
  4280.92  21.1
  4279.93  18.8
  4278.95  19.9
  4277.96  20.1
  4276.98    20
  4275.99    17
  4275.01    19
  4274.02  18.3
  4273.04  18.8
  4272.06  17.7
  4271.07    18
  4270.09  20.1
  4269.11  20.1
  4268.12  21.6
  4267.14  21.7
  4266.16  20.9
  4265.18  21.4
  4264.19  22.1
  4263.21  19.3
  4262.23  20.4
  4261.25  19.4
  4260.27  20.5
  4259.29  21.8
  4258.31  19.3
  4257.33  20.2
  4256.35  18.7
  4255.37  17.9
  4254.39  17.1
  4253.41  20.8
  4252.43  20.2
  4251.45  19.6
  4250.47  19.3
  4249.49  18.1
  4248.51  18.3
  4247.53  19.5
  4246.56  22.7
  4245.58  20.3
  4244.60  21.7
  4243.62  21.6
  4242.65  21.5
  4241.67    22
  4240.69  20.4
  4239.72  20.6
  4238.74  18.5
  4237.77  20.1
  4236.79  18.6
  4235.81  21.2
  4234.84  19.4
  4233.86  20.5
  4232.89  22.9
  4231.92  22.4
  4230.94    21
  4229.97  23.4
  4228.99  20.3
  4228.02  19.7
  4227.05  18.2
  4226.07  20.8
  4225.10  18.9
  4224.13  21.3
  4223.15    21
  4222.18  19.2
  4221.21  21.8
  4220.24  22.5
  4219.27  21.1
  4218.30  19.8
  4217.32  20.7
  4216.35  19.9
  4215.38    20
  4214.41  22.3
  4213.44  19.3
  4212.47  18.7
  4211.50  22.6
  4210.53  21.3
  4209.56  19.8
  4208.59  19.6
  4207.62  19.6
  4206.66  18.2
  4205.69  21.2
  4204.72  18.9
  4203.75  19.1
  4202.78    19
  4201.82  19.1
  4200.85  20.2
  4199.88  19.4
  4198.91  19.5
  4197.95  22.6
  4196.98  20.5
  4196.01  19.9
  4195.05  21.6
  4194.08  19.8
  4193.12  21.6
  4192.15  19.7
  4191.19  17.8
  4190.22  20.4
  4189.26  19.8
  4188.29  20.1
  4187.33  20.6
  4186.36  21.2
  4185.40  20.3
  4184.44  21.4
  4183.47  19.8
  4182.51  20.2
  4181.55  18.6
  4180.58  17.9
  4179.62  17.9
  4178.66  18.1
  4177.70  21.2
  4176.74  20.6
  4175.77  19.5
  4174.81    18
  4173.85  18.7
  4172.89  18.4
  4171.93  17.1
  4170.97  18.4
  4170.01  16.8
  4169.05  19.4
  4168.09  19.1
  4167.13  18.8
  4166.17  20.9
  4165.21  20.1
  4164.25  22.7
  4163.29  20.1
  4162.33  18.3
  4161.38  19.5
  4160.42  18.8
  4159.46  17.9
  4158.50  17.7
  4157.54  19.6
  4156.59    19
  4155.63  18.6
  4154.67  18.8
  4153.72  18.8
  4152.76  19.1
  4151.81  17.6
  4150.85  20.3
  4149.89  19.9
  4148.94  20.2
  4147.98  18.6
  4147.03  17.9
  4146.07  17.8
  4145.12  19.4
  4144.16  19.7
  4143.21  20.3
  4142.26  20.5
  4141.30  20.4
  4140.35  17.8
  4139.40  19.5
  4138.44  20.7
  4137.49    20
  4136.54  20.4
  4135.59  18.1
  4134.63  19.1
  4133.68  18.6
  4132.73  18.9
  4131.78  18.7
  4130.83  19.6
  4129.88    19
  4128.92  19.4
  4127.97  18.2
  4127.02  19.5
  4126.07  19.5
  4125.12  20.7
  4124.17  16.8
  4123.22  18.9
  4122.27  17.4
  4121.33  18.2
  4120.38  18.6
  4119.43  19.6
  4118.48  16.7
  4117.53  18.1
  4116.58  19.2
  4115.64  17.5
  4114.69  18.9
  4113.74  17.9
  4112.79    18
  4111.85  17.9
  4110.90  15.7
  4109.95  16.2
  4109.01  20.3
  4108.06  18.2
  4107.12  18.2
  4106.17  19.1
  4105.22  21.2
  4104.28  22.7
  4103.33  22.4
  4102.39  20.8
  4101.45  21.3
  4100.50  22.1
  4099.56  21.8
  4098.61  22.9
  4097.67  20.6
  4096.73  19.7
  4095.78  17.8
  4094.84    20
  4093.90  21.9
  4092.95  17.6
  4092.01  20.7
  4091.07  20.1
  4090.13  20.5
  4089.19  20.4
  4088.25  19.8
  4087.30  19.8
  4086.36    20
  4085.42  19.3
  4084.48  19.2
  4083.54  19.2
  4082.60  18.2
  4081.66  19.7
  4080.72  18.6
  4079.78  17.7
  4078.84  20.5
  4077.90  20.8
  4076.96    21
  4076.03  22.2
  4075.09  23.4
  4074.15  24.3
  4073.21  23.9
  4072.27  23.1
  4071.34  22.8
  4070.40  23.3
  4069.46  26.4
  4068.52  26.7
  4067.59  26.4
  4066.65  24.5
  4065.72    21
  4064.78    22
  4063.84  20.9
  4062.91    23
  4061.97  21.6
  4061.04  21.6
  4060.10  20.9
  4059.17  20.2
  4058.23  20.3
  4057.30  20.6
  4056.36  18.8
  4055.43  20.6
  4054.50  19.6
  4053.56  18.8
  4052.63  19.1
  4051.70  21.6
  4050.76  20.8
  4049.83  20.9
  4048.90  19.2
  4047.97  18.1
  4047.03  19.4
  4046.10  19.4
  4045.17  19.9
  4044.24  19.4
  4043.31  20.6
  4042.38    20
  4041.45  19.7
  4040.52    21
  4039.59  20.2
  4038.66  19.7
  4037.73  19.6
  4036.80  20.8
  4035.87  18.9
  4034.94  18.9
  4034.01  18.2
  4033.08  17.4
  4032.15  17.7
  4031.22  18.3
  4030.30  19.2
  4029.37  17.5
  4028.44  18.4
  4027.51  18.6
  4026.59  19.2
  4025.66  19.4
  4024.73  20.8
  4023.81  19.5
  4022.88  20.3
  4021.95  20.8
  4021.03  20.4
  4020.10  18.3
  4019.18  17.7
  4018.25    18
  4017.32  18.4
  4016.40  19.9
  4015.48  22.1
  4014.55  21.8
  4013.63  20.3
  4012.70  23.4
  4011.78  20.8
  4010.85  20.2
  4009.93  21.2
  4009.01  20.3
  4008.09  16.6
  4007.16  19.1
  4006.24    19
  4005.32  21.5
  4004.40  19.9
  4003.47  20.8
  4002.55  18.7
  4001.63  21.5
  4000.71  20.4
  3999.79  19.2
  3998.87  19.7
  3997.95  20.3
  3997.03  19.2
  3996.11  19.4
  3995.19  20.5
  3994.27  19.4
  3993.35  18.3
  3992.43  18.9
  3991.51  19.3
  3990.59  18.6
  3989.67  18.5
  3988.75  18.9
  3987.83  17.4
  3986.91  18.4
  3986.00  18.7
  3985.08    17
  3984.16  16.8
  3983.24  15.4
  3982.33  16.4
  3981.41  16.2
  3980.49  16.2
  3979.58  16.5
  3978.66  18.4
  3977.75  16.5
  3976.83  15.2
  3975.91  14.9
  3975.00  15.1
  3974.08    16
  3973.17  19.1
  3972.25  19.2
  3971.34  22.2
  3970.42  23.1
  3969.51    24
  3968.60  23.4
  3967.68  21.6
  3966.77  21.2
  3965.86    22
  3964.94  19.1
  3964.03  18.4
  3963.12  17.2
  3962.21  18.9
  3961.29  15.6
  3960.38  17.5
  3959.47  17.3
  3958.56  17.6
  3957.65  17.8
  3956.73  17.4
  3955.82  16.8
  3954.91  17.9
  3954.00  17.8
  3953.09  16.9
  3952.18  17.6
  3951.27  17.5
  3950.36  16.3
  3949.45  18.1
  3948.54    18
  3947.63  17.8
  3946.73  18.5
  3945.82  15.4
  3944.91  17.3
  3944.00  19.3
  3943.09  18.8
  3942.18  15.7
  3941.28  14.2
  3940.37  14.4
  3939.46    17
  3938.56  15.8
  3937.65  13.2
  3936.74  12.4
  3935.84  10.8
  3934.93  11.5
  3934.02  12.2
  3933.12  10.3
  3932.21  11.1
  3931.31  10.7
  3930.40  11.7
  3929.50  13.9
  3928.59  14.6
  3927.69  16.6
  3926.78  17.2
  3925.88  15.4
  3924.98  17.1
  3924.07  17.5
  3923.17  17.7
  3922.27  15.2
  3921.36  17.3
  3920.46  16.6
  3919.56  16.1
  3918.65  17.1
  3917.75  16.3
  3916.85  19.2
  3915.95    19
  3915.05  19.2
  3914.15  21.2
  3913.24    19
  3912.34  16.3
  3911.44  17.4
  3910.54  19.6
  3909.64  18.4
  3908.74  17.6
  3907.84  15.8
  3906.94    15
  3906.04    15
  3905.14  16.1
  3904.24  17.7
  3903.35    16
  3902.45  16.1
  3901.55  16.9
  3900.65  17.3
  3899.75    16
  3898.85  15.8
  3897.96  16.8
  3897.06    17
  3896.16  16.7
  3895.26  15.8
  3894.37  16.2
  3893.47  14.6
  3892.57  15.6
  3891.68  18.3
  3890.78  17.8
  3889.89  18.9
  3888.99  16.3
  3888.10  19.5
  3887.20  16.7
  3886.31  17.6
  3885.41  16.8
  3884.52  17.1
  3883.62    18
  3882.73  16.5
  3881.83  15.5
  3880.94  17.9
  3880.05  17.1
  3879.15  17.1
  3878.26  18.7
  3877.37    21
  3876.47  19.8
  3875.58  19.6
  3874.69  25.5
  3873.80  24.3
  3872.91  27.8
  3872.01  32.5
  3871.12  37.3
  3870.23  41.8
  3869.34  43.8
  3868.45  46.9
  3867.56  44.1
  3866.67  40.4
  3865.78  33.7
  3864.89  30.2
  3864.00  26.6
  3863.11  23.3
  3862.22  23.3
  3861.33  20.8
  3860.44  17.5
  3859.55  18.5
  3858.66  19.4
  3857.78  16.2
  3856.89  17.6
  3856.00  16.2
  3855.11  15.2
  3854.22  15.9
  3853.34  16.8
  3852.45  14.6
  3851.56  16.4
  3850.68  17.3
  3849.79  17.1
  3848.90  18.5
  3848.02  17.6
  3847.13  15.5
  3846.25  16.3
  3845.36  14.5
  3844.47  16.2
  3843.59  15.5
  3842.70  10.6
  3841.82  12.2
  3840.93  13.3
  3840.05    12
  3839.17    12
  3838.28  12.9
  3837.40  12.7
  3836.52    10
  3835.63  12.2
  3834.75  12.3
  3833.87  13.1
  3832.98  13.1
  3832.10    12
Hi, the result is 1.2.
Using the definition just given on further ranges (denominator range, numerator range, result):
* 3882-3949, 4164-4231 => 1.41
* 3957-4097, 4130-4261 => 1.09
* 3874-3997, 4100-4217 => 1.26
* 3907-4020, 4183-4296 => 1.29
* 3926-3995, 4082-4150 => 1.23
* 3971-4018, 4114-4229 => 1.13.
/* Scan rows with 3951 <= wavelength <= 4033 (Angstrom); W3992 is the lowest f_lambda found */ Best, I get 14.9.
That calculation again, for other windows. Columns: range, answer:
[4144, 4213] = 16.8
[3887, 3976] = 10.3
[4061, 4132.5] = 15.7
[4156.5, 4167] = 17.7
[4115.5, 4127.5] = 16.7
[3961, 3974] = 15.6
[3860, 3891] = 15.5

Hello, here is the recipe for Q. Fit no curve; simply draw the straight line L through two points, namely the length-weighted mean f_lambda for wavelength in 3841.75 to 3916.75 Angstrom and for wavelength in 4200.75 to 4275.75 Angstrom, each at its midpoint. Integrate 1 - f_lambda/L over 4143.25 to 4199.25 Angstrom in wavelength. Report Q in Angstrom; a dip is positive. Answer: 1.93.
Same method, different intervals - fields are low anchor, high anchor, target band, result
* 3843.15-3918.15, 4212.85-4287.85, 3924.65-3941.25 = 5.34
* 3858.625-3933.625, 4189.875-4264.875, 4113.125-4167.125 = 2.85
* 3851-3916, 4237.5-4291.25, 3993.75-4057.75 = 2.01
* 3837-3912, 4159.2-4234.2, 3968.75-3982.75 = 1.17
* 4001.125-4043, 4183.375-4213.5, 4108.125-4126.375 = 1.55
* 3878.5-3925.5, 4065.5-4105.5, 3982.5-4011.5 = 0.26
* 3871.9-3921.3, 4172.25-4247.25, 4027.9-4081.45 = -4.42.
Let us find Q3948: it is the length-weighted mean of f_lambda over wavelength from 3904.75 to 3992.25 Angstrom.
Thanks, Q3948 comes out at 17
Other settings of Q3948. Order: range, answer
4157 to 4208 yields 19.5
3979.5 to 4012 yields 18.9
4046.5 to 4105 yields 21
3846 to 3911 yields 20.5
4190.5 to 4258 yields 20.2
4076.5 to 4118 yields 19.6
